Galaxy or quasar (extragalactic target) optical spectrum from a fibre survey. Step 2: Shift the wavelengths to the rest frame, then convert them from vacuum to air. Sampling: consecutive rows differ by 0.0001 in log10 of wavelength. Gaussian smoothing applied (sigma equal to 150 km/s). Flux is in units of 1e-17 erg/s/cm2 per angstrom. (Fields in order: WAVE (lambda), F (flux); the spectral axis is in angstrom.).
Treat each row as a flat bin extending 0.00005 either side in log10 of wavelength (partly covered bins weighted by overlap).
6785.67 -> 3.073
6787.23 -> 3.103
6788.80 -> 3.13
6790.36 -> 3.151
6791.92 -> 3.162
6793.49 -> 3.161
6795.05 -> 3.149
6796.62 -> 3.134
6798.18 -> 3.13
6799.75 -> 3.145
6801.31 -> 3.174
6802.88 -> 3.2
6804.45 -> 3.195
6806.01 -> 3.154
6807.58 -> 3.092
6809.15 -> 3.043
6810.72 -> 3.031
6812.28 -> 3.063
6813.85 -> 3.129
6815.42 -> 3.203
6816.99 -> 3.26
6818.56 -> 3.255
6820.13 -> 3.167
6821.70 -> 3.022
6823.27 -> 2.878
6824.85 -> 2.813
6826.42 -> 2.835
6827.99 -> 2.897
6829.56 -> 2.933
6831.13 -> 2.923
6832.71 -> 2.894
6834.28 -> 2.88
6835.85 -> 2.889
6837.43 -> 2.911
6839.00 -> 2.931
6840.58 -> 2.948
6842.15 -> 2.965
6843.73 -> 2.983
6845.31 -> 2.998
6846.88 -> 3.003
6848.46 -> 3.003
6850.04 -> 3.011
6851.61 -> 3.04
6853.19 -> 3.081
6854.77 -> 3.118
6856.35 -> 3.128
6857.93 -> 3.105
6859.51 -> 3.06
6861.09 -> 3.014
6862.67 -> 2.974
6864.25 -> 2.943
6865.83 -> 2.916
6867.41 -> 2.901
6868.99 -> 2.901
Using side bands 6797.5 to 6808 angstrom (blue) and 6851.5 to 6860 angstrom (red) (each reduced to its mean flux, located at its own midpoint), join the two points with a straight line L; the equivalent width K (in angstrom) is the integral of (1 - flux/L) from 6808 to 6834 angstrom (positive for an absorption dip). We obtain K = 0.96 angstrom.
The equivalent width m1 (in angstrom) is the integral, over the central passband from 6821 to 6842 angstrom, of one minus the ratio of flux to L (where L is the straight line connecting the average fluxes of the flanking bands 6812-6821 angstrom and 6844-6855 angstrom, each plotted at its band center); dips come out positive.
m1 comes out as 1.40 angstrom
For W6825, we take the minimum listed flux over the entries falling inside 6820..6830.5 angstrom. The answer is 2.813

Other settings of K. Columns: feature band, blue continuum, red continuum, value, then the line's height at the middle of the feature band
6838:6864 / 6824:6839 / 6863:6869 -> -1.0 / 2.91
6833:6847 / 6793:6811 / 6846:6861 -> 0.6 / 3.08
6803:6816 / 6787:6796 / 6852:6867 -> 0.0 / 3.11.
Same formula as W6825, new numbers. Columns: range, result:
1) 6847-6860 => 3.003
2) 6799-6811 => 3.031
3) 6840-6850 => 2.948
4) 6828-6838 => 2.88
